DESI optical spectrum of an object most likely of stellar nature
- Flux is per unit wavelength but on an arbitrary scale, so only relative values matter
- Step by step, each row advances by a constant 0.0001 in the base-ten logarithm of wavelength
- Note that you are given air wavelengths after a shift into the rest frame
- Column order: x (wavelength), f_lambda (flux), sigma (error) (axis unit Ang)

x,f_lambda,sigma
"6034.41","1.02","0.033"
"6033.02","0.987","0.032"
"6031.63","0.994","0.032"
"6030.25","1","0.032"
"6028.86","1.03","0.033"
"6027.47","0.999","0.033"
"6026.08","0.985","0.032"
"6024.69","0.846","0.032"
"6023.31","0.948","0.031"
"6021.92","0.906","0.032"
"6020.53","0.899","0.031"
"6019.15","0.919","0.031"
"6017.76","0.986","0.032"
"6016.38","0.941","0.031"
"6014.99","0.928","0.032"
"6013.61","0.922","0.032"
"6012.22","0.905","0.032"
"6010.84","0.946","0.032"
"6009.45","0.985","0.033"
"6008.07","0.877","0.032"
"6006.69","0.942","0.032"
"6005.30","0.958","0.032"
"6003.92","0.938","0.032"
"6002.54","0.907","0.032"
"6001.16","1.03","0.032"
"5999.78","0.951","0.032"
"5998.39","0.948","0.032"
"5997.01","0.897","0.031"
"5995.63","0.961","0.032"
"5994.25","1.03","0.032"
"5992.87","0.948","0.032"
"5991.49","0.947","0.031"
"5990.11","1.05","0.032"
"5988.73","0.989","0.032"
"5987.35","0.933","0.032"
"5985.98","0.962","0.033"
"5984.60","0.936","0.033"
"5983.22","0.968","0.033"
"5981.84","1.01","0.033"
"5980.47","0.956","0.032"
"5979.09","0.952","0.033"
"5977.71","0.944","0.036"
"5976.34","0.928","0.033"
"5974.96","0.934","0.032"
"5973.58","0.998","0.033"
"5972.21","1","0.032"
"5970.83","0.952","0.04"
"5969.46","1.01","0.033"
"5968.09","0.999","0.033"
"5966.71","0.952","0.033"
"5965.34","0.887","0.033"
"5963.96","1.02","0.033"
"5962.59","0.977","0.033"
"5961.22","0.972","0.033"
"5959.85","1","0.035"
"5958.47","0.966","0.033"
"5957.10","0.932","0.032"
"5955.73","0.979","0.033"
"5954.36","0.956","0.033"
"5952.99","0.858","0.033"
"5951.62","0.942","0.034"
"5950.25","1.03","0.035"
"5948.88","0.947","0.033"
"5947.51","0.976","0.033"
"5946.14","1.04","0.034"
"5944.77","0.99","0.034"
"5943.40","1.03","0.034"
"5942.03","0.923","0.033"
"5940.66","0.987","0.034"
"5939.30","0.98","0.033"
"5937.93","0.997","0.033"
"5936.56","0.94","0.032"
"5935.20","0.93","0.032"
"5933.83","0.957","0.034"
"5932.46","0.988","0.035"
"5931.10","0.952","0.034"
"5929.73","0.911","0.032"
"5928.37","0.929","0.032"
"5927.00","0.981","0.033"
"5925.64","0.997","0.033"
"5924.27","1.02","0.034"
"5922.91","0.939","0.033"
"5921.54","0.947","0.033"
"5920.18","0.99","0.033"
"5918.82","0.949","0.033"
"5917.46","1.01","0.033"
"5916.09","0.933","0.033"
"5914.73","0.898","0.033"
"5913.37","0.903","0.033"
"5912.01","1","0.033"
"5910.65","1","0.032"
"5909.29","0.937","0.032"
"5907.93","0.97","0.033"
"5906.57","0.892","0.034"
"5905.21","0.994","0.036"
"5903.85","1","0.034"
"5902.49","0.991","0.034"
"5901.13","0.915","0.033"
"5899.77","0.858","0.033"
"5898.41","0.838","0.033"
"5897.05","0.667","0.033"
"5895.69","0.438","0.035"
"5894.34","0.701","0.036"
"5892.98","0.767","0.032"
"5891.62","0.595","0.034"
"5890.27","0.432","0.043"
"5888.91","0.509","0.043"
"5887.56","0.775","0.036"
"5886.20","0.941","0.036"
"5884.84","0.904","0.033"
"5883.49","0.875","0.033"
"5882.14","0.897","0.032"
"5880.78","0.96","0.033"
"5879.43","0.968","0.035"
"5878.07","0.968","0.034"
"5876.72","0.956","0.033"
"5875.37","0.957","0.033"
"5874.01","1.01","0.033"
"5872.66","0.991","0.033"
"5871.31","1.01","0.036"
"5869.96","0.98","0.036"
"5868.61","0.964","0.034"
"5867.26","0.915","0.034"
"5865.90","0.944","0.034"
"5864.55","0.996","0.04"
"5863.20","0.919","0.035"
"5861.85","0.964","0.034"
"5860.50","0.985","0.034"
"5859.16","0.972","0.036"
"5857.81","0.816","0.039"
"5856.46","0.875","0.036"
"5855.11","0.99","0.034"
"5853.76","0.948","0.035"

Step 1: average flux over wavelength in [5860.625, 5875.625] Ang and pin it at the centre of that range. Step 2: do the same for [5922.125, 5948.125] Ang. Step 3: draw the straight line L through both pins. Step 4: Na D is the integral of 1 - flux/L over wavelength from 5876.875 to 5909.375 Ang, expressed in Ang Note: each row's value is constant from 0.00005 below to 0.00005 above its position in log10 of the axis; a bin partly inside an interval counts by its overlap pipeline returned 4.9 Ang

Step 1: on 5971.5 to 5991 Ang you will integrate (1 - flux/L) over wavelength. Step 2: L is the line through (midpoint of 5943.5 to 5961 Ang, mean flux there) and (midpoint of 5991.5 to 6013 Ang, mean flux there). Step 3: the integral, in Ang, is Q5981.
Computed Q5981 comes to -0.2 Ang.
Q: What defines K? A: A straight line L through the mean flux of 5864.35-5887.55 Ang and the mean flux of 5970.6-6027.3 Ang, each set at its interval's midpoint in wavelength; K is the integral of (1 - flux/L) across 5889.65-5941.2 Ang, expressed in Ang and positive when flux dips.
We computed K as 2.7 Ang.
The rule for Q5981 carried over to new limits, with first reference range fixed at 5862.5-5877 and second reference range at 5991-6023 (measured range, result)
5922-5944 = -0.2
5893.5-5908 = 1.9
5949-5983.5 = -0.5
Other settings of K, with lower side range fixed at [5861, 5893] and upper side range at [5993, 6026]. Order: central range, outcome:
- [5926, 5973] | -2.7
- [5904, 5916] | -0.7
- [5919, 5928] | -0.7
